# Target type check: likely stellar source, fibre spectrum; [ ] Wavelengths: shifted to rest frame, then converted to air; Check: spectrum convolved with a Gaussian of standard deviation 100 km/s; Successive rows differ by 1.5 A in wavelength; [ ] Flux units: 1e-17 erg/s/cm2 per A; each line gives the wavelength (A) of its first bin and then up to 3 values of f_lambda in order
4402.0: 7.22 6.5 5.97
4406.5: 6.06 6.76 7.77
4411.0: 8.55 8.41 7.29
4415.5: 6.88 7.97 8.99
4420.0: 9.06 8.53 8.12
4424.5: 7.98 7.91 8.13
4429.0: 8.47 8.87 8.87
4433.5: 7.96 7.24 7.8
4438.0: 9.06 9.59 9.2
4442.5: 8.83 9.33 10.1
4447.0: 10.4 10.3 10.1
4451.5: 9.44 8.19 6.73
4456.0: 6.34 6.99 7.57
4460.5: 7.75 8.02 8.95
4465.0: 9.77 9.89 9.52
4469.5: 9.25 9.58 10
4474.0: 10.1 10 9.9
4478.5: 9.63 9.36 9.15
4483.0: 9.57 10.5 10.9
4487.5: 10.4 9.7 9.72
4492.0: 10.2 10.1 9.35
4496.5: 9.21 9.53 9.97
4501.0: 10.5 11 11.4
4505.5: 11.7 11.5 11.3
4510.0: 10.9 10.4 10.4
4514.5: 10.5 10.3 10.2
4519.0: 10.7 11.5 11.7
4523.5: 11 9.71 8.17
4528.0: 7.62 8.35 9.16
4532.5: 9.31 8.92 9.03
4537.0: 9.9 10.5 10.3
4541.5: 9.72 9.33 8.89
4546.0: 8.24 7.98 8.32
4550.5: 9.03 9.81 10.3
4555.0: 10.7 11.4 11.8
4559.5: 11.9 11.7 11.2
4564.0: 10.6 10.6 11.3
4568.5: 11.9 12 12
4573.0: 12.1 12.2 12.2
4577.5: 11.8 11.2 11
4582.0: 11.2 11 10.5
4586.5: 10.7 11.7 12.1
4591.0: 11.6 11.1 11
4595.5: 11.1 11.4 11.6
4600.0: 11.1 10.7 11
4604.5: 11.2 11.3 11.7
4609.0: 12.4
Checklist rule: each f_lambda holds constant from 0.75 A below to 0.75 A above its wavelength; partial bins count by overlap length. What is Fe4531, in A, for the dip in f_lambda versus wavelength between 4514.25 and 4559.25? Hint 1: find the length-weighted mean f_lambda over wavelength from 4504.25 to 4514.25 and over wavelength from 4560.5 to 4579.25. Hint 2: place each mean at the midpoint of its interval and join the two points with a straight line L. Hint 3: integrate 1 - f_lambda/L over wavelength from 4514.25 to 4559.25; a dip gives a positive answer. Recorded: 6.1 A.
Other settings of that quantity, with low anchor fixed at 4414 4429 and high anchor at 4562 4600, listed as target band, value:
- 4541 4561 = 1.71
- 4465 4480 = -0.91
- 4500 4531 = -1.11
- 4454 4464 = 1.63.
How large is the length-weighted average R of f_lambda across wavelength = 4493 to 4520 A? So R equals 10.5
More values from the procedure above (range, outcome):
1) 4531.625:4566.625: 9.99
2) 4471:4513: 10.2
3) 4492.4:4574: 10.3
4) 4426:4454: 8.94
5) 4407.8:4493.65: 8.9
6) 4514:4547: 9.66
